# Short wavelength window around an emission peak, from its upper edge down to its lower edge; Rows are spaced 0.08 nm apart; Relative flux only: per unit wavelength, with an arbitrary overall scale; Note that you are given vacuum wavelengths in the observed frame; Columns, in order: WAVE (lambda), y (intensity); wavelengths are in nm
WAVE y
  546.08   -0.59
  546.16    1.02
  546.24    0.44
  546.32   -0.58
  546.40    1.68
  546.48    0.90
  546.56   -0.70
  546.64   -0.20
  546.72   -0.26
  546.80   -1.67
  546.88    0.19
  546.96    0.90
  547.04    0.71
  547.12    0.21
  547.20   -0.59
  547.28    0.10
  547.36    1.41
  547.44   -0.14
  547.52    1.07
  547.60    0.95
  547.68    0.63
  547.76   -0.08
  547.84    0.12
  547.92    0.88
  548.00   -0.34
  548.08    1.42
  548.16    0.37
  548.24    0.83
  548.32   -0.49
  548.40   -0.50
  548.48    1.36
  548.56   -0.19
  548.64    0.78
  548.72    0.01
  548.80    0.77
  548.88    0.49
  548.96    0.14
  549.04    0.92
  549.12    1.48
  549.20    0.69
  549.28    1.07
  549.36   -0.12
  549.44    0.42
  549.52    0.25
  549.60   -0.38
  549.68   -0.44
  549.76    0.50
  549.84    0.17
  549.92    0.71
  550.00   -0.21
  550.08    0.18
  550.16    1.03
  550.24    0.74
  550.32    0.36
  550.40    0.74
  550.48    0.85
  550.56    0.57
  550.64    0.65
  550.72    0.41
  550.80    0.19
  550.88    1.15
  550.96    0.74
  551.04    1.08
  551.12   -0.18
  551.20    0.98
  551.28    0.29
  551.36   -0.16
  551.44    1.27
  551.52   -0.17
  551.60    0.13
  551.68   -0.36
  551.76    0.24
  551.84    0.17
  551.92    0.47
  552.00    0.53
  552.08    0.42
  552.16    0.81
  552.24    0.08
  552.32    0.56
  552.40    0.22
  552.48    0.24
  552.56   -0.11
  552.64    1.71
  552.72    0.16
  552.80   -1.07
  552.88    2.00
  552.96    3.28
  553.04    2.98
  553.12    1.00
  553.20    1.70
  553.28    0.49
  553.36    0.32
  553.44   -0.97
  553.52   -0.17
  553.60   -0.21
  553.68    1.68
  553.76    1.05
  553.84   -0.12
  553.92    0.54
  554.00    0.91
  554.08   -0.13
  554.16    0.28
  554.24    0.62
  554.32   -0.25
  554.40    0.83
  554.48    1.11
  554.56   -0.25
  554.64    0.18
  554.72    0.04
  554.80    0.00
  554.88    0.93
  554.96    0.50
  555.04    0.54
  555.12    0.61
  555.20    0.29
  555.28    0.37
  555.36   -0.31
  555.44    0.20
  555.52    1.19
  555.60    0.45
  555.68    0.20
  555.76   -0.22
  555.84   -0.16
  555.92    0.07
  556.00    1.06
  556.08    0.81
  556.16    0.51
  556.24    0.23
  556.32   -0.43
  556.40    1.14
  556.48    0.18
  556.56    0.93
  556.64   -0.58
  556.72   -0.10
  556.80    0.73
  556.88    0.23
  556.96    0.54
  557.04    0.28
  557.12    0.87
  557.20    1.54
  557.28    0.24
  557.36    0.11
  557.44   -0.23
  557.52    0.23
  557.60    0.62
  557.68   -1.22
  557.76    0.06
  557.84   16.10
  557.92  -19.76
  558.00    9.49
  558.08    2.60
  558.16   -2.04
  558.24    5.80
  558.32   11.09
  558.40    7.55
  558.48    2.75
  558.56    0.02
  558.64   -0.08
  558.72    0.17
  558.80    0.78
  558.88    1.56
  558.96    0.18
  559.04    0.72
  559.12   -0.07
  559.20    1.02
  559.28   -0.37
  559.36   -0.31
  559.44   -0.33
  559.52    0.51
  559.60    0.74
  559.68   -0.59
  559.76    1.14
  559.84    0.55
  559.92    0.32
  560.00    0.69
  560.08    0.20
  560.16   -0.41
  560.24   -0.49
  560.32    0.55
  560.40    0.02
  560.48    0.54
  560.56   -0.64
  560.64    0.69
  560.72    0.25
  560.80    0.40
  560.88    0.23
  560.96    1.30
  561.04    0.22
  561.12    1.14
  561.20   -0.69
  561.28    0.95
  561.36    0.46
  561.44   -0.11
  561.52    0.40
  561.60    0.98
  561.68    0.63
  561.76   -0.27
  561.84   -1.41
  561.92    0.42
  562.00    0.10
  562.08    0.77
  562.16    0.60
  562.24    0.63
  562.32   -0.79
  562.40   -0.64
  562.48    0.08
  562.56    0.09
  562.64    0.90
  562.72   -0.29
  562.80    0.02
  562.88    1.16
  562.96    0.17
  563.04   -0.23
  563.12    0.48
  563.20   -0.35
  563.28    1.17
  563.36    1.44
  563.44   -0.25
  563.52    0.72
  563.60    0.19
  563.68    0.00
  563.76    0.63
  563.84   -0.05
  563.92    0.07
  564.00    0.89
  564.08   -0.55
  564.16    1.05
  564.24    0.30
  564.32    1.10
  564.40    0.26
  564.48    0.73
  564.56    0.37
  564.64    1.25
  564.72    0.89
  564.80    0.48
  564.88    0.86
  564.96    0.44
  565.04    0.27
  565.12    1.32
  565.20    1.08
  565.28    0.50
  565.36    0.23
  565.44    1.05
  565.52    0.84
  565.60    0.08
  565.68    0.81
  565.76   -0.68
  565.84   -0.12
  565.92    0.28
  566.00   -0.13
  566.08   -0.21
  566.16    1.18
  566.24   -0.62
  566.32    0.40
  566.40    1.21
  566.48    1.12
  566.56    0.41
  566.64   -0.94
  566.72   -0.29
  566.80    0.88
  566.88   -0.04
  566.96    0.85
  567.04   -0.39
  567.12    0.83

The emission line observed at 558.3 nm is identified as [O III]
